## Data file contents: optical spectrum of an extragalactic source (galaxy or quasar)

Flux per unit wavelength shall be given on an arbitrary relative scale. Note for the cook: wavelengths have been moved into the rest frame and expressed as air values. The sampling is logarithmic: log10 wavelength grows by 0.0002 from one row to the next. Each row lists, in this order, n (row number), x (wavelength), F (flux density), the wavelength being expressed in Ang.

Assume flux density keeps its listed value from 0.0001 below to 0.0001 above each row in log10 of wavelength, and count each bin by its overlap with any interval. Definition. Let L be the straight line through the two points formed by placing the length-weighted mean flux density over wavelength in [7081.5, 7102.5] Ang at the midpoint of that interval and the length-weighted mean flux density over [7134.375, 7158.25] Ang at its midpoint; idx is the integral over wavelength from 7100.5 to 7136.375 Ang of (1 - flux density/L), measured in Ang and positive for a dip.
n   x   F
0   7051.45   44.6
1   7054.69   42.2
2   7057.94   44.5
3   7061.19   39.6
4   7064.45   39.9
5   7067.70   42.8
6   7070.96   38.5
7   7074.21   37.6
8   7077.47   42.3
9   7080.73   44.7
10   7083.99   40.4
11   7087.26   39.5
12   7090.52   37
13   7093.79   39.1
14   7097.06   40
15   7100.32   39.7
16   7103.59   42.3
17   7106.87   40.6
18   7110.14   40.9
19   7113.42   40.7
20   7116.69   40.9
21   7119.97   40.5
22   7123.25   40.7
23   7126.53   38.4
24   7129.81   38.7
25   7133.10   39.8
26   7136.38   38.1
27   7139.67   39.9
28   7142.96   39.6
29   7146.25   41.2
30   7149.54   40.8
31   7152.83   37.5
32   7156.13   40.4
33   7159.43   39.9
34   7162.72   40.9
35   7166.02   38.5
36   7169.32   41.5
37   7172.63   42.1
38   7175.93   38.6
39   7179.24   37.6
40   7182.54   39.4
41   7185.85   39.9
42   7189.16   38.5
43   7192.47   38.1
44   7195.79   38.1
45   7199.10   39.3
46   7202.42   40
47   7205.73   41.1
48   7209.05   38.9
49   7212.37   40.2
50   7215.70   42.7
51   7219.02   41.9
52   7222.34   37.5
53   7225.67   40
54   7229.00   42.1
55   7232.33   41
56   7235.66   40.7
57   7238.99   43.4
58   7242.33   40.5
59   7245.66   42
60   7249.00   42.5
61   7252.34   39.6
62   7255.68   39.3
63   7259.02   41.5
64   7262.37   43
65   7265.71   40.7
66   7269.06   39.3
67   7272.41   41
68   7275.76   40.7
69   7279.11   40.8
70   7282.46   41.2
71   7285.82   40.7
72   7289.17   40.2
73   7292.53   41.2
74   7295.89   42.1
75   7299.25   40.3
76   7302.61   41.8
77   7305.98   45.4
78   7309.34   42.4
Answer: -0.5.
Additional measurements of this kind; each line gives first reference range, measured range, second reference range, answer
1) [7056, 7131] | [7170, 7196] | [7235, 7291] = 0.99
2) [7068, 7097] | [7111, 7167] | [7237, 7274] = 0.78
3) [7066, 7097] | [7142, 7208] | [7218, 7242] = 1.61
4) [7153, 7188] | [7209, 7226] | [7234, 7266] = 0.15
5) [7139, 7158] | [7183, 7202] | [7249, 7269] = 0.64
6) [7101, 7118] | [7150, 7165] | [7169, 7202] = 0.06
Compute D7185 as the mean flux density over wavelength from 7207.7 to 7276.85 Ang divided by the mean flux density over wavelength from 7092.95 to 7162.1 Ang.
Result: 1.02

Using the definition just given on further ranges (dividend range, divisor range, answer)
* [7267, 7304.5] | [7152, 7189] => 1.03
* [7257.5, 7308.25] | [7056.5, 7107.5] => 1.02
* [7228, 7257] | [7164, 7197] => 1.05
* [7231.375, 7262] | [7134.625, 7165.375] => 1.04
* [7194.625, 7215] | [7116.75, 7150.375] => 1.00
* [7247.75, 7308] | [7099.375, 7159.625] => 1.03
